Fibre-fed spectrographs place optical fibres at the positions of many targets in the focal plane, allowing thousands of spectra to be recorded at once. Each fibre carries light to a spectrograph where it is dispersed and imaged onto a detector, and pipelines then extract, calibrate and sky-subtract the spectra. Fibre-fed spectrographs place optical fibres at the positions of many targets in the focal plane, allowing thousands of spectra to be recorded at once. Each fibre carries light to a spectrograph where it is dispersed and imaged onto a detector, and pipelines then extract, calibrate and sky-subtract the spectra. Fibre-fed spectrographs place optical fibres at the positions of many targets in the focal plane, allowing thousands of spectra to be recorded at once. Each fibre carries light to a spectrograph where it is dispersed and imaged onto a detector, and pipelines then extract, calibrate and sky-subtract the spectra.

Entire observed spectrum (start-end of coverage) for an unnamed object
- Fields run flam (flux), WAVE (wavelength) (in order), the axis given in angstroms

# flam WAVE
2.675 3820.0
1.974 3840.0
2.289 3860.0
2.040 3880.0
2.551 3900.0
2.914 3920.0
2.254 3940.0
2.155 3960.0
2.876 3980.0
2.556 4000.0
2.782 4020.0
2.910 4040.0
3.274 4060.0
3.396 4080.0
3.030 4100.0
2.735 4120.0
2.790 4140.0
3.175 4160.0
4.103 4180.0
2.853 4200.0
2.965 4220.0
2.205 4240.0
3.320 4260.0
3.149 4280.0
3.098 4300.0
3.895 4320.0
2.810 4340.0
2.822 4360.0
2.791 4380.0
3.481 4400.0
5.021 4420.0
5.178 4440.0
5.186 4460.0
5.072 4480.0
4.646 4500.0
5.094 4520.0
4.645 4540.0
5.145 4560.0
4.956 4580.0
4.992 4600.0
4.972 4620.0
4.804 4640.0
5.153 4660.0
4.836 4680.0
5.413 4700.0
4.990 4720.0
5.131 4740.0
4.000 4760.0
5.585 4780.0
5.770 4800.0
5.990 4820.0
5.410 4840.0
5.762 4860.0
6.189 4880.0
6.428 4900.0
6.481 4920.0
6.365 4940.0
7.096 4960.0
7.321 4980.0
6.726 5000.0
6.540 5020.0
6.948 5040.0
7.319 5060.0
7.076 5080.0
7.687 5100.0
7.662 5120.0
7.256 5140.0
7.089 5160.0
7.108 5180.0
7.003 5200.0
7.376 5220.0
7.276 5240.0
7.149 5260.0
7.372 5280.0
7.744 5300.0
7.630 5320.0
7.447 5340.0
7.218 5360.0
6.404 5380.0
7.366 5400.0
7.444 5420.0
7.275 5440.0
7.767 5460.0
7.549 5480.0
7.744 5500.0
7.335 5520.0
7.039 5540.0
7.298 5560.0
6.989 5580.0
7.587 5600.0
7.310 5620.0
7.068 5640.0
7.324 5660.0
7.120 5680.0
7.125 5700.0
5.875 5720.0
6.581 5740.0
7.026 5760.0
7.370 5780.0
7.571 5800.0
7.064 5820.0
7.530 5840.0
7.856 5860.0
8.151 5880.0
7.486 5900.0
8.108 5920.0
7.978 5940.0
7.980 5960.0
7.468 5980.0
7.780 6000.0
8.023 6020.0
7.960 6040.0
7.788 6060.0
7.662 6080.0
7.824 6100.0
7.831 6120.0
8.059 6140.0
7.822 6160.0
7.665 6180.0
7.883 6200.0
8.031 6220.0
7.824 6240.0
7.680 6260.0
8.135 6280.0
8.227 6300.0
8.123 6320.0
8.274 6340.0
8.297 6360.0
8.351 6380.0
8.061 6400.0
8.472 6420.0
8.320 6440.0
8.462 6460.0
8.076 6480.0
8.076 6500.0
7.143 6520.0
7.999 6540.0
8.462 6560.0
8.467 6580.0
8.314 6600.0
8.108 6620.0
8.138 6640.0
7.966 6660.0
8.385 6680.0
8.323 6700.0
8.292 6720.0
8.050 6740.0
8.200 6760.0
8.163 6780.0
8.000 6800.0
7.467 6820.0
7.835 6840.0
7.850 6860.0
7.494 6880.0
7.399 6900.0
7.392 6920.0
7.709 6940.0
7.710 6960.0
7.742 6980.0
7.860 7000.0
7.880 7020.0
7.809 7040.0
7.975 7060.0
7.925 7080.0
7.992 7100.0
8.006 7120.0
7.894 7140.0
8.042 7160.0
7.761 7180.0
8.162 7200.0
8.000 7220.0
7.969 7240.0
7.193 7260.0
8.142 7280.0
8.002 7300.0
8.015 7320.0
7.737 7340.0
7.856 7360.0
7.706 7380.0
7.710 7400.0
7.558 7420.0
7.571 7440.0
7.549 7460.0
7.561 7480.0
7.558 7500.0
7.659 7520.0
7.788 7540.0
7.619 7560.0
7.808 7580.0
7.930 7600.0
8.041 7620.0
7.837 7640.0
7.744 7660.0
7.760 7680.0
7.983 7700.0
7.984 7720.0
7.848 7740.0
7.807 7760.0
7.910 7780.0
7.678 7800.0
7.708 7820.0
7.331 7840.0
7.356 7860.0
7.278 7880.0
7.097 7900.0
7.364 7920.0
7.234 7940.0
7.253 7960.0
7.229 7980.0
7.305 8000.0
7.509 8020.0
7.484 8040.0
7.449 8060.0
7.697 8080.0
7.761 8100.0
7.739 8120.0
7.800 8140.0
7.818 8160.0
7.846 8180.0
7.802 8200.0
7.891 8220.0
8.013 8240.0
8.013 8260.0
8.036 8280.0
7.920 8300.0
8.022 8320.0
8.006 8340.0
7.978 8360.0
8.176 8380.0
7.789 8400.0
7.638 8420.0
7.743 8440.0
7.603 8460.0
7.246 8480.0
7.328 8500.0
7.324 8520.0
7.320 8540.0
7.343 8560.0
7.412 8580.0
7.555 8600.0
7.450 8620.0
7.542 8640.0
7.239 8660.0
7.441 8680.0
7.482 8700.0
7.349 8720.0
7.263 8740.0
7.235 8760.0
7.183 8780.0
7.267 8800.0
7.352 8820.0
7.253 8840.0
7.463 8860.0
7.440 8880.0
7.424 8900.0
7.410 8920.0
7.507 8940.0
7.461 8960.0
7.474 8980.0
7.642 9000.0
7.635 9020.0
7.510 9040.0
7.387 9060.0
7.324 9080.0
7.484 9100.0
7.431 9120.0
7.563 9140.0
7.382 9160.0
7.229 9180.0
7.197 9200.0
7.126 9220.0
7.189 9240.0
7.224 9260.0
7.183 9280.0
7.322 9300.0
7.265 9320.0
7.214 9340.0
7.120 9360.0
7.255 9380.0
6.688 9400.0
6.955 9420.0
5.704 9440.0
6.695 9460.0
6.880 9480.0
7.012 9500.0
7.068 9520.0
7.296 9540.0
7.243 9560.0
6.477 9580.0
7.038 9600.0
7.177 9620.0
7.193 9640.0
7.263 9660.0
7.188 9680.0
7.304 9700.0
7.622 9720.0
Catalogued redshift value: 0.11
